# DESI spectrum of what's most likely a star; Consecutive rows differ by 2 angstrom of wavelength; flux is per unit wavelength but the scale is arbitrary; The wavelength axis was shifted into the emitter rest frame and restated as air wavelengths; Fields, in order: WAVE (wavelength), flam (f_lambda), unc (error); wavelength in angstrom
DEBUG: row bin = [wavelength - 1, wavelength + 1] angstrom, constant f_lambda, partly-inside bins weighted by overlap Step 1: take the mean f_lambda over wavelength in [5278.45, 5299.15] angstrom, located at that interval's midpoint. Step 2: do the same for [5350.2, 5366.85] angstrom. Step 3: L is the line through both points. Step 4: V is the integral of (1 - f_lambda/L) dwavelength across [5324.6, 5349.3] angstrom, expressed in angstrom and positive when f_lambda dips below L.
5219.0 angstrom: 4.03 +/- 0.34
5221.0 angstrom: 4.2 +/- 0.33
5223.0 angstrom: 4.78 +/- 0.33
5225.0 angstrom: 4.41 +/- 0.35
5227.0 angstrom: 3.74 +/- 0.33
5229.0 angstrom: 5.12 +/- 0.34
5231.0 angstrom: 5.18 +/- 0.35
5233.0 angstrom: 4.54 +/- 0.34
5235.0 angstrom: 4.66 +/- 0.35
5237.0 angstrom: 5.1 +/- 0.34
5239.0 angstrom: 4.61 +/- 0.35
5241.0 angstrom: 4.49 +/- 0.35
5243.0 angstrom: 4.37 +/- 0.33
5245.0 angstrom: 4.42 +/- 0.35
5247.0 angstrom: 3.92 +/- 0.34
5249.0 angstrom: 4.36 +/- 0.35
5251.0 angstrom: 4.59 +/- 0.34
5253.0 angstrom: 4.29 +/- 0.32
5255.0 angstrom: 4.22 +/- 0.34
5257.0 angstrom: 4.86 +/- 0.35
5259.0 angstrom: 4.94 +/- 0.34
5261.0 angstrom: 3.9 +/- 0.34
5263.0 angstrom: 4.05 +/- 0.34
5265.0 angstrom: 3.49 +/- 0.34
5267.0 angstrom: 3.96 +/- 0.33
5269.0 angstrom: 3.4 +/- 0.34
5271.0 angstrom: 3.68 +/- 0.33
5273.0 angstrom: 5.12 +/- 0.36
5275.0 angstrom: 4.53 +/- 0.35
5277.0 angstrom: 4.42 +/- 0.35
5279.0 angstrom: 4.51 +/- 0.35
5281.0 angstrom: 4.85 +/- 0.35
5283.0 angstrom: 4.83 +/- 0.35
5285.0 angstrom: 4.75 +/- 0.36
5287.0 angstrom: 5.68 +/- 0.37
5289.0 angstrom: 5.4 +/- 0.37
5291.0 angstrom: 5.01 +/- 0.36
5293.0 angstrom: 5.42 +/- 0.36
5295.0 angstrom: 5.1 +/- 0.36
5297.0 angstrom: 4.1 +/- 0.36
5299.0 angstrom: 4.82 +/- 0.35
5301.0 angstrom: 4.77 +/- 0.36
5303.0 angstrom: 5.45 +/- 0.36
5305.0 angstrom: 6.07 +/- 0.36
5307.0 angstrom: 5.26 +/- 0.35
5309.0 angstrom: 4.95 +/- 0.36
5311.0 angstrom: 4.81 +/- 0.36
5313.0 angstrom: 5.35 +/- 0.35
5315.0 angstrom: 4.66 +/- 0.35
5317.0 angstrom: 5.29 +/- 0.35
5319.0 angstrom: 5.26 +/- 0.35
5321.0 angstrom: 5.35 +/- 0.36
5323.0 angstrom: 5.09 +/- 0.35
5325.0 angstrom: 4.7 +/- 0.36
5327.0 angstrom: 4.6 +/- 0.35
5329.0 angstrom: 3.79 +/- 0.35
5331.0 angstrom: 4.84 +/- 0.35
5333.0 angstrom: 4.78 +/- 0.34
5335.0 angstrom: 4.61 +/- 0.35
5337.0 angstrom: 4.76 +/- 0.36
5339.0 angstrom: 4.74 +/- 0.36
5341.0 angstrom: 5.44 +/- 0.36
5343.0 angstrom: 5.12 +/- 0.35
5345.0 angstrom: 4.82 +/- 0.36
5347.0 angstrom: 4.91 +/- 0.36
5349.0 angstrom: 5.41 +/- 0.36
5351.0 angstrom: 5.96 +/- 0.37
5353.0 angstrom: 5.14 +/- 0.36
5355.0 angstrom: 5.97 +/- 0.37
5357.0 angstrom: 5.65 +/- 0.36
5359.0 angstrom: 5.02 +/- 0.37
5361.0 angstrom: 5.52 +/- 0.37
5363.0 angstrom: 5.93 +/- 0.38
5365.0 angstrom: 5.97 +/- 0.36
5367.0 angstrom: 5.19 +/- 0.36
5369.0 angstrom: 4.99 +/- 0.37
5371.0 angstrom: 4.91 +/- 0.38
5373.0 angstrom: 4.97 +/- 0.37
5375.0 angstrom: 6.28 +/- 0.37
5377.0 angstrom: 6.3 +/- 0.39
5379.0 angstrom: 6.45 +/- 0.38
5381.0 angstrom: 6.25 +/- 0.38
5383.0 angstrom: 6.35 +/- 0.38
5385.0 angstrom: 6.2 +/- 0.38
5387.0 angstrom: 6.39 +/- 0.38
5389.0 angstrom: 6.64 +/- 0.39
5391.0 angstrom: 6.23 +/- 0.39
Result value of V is 2.8 angstrom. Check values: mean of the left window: 4.97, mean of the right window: 5.62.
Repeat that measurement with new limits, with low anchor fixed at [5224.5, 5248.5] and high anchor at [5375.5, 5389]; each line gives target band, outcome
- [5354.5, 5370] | 1.5 angstrom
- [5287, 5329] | 2.8 angstrom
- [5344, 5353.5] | 1.1 angstrom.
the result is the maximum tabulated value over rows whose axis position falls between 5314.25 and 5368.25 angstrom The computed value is 5.97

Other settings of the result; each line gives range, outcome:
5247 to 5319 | 6.07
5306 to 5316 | 5.35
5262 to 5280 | 5.12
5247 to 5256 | 4.59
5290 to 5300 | 5.42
